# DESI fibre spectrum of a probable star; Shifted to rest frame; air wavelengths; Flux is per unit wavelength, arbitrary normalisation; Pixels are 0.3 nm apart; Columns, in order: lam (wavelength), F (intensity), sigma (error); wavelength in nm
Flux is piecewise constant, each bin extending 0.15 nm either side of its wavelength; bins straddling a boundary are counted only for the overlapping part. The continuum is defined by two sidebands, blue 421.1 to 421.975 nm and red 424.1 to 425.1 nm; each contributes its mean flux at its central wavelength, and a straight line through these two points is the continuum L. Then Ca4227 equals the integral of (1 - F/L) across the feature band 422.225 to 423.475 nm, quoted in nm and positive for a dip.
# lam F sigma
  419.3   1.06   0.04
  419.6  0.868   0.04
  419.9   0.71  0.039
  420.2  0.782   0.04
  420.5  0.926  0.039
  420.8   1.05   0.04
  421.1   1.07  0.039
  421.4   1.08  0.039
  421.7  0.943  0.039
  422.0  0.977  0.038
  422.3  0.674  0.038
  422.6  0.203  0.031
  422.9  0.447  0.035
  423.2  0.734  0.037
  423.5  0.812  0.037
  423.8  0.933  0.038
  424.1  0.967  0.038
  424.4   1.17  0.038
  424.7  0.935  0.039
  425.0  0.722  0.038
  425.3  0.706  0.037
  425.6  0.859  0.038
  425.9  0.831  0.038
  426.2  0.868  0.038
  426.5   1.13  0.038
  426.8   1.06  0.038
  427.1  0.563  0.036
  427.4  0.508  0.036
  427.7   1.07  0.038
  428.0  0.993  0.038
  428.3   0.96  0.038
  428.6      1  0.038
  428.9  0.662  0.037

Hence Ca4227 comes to 0.57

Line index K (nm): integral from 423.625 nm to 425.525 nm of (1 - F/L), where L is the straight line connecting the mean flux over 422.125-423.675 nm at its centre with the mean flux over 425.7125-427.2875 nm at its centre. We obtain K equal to -0.49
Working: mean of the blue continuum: 0.586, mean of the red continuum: 0.881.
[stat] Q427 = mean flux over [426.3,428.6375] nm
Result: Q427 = 0.905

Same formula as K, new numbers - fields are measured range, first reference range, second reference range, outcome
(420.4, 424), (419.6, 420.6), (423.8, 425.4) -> 0.13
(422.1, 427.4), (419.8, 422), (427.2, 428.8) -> 0.69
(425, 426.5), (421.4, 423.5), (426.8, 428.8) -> -0.07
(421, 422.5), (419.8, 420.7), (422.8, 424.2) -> -0.21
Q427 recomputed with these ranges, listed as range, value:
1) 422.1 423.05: 0.47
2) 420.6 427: 0.863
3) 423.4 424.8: 0.97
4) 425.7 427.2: 0.9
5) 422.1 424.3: 0.699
